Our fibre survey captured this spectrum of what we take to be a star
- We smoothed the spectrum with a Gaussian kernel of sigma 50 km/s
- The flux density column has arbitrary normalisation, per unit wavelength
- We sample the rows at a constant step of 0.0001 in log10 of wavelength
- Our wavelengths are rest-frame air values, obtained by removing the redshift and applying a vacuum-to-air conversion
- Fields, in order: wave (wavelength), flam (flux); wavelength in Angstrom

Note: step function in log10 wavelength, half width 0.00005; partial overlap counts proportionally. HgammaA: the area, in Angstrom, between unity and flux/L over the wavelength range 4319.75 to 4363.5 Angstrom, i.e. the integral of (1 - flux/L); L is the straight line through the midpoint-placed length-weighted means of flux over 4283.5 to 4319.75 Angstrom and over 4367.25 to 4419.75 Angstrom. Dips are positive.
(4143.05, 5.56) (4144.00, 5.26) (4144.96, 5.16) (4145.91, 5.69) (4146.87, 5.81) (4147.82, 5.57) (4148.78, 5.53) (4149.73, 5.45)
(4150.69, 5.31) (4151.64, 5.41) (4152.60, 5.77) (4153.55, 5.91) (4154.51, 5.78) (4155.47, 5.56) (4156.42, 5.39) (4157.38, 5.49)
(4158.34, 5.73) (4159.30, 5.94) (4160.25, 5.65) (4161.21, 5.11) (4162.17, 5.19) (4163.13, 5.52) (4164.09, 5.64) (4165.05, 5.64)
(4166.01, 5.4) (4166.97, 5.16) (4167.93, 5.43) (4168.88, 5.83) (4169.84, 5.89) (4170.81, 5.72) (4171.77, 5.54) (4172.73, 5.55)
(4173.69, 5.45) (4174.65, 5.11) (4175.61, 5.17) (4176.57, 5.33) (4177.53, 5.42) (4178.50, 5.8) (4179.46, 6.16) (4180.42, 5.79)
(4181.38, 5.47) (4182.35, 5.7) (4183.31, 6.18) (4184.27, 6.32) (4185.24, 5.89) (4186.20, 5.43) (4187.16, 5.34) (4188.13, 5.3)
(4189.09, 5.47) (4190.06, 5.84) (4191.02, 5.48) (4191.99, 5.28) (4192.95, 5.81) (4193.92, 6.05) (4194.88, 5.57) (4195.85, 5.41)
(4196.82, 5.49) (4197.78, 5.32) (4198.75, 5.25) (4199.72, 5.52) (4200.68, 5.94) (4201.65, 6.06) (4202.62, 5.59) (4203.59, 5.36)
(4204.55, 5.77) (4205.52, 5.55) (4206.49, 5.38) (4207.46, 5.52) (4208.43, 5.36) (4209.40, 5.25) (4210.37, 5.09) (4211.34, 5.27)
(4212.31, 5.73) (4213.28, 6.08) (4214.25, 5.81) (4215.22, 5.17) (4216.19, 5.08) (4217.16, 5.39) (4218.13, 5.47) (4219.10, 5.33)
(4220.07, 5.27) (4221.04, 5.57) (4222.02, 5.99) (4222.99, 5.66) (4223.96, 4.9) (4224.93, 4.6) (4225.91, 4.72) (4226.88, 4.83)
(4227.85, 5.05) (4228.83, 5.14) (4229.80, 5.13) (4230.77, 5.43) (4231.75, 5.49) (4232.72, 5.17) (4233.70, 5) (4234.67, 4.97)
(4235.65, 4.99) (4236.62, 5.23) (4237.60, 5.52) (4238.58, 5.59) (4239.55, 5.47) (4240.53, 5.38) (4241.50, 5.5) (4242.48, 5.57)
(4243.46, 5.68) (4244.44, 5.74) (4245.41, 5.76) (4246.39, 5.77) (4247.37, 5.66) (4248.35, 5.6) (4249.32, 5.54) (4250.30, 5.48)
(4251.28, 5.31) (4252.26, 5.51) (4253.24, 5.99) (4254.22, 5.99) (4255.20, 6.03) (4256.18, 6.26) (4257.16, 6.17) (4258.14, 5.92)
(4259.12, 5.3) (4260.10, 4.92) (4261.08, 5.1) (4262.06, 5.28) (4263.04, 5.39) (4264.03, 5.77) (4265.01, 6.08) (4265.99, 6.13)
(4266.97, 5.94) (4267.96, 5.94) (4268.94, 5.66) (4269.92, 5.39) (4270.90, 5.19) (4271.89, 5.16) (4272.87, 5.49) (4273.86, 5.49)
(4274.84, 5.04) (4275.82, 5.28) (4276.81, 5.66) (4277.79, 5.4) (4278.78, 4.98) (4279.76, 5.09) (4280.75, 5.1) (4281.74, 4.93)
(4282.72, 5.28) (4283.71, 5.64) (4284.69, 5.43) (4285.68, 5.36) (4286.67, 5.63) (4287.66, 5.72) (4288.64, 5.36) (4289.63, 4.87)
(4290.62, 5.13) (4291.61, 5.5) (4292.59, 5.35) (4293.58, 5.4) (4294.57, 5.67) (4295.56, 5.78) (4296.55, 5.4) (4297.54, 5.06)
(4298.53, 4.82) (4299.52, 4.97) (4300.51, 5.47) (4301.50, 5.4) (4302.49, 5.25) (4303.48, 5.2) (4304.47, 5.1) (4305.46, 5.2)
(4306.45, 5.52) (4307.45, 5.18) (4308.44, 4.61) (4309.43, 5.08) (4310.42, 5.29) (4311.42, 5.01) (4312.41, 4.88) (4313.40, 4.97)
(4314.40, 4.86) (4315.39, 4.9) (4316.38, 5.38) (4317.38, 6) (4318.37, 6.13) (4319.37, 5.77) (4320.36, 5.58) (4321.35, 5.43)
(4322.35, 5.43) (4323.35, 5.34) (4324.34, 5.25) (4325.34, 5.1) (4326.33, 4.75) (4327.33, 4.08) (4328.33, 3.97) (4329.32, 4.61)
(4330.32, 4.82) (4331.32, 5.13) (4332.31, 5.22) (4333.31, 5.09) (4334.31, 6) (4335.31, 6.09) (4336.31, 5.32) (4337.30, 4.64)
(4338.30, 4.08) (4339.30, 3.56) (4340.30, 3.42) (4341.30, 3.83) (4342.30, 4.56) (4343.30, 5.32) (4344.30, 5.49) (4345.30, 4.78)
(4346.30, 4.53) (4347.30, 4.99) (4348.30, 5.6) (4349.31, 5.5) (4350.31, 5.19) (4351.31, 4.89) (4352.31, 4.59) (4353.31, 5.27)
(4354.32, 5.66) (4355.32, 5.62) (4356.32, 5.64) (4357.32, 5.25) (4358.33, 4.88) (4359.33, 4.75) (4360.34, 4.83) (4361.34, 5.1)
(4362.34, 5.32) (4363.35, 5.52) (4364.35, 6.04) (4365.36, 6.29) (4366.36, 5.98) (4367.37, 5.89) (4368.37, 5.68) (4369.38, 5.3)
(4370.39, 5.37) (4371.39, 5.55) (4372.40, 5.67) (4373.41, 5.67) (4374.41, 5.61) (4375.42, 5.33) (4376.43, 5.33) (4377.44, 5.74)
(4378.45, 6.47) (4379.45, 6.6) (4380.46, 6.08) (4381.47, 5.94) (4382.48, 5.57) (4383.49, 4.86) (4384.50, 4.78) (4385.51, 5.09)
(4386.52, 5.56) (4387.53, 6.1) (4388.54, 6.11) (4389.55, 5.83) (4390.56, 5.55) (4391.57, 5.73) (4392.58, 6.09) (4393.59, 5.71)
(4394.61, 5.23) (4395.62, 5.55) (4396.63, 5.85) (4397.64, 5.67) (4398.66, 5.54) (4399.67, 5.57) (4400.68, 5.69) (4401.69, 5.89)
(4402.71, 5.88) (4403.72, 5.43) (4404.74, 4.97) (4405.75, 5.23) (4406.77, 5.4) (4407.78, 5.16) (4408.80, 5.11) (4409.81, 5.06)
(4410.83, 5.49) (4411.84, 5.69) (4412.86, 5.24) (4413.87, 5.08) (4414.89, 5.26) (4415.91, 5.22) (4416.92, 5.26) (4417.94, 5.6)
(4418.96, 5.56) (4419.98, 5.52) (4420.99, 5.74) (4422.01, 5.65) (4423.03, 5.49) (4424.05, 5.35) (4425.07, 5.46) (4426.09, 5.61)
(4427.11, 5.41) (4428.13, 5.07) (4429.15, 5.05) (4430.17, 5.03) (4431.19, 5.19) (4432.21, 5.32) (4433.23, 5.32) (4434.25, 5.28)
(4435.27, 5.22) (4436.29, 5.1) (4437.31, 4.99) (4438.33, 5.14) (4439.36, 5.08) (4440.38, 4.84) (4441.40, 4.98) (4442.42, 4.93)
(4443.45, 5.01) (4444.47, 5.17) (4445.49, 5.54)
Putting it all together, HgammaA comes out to 3.33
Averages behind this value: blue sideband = 5.3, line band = 5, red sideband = 5.55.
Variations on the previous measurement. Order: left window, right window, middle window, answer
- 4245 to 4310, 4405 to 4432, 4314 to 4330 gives 0.7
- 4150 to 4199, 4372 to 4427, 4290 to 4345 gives 4.6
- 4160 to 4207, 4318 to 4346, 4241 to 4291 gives -2.8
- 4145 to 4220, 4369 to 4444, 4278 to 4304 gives 1.0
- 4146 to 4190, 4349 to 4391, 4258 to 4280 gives 0.4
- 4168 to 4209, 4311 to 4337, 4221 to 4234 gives 0.7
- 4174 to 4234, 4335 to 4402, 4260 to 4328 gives 1.3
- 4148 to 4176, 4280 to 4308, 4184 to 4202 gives -0.4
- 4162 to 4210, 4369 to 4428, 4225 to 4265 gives 0.8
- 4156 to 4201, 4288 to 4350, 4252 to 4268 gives -1.4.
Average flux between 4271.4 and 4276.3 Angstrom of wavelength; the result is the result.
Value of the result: 5.3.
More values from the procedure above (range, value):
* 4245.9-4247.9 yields 5.7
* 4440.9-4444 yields 4.97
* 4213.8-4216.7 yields 5.35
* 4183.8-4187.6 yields 5.75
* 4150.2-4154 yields 5.6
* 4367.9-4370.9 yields 5.45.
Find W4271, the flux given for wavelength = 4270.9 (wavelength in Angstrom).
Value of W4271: 5.19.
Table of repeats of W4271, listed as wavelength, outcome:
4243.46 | 5.68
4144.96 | 5.16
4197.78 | 5.32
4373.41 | 5.67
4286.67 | 5.63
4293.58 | 5.4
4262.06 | 5.28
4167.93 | 5.43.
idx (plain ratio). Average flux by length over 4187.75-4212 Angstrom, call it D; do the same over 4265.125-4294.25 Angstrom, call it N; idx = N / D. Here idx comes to 0.98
